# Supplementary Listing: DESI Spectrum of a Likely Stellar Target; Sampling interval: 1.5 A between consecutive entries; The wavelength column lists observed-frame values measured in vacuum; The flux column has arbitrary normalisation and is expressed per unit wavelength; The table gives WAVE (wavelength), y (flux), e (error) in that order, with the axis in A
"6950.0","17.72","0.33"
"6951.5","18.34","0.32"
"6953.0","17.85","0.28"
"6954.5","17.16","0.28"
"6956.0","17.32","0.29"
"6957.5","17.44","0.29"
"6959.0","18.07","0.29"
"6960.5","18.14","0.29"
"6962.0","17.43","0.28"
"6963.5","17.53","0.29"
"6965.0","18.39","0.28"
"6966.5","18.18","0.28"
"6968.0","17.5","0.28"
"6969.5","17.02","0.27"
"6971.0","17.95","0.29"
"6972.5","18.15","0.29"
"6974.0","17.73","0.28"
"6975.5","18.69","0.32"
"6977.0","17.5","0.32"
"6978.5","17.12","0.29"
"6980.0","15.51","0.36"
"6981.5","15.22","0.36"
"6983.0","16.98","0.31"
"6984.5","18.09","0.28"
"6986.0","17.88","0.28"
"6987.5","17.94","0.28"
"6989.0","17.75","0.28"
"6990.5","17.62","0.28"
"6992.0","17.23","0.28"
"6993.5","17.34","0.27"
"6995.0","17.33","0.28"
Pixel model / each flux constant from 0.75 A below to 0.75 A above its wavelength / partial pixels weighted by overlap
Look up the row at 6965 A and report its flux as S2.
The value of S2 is 18.39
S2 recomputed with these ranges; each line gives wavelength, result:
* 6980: 15.51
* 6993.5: 17.34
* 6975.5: 18.69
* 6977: 17.5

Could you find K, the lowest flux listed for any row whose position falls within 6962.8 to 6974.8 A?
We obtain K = 17.02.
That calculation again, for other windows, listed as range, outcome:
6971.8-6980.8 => 15.51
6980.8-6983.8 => 15.22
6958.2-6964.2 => 17.43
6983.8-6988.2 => 17.88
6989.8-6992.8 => 17.23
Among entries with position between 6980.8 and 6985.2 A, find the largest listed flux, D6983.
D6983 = 18.09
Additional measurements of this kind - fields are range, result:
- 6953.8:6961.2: 18.14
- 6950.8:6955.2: 18.34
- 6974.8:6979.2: 18.69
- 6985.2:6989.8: 17.94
